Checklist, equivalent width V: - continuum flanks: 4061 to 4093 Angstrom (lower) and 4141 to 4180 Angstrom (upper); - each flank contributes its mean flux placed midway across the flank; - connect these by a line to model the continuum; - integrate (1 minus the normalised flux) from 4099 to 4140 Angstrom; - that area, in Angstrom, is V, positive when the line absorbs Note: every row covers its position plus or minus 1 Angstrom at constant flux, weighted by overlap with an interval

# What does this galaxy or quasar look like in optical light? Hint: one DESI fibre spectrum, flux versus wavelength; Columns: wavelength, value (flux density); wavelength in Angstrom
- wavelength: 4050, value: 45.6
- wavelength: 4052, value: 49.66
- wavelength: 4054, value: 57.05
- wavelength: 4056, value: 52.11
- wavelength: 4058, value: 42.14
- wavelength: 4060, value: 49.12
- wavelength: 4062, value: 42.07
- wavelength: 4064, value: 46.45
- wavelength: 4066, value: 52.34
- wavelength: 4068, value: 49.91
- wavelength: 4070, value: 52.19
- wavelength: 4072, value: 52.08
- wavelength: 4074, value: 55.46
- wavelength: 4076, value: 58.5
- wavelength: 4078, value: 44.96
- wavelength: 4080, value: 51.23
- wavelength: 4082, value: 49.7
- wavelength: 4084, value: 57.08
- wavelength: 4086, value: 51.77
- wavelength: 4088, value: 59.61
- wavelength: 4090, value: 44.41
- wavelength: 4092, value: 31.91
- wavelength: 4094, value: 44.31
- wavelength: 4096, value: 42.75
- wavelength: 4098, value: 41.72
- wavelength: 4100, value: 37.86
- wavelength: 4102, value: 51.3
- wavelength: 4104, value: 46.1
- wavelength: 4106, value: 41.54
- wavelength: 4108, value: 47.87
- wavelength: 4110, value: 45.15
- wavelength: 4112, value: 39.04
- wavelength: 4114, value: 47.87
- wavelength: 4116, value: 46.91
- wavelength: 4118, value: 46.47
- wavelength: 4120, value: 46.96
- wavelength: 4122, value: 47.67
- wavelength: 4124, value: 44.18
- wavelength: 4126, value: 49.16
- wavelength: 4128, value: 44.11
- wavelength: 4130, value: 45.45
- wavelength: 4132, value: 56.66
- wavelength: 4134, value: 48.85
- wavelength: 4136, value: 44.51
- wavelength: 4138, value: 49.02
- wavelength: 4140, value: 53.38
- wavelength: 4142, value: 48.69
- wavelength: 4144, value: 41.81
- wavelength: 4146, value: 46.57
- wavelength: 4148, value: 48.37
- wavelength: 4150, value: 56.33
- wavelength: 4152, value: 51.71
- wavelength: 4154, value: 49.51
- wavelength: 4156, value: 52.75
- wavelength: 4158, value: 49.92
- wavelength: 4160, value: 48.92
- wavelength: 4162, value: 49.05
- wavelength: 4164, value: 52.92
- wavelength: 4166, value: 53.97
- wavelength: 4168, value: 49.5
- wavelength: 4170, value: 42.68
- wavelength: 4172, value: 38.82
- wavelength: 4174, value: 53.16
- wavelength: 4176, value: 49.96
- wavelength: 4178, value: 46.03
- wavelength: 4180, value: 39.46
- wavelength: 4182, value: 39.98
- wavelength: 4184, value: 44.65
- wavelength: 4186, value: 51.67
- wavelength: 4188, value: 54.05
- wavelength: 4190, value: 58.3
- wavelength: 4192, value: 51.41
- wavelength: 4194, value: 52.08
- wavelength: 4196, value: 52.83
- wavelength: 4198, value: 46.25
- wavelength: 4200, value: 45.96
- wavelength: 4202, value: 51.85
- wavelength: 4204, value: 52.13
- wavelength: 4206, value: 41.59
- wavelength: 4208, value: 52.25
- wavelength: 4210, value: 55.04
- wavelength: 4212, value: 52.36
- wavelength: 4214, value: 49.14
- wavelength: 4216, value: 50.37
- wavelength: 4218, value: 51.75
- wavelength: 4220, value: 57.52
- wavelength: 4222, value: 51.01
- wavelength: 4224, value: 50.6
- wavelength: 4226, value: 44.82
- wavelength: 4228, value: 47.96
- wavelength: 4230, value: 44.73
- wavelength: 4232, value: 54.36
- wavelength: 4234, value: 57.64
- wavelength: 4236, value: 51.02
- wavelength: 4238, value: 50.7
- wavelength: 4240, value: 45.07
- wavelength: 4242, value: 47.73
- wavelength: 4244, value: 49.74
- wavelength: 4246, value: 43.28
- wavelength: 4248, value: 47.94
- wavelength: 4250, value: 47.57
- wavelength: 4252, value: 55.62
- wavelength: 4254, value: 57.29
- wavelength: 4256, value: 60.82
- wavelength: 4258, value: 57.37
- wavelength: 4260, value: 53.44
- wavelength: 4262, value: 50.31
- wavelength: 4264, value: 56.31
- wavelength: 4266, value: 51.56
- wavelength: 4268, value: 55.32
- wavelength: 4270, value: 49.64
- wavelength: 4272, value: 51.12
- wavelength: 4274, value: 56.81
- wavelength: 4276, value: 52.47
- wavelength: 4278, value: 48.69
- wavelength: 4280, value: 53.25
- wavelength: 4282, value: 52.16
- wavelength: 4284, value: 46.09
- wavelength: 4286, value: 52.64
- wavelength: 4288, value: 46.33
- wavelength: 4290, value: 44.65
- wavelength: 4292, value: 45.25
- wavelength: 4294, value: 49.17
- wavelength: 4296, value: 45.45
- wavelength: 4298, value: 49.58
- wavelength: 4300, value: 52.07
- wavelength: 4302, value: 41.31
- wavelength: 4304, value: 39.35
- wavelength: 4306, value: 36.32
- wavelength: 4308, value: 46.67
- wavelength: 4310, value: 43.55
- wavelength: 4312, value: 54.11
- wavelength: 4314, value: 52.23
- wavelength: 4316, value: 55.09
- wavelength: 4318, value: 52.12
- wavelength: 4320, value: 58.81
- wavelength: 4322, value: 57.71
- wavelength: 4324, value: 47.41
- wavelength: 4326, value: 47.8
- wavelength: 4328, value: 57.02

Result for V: 2.36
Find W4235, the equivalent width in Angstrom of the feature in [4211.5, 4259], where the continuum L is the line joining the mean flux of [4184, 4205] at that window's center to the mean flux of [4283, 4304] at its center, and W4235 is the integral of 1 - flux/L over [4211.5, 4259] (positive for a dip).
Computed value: -1.6 Angstrom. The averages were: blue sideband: 51.3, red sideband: 46.9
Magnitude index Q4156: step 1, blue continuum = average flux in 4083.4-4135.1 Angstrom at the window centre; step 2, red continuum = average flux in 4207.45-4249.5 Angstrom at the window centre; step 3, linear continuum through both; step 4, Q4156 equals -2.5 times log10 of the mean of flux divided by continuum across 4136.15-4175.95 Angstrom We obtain -0.03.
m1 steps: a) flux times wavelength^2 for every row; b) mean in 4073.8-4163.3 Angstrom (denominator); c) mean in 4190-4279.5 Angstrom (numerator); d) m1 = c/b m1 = 1.13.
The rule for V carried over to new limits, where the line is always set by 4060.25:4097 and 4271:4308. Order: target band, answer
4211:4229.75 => -0.8 Angstrom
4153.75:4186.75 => 0.6 Angstrom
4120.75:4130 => 0.5 Angstrom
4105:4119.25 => 1.2 Angstrom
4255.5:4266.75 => -1.6 Angstrom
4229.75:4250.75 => -0.4 Angstrom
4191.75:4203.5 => -0.4 Angstrom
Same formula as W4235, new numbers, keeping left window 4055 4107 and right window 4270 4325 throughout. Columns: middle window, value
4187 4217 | -1.4 Angstrom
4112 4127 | 0.5 Angstrom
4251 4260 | -1.5 Angstrom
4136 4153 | -0.3 Angstrom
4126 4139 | 0.0 Angstrom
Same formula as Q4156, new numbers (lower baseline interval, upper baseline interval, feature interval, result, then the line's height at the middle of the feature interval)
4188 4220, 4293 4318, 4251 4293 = -0.08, 48.6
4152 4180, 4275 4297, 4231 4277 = -0.08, 48.7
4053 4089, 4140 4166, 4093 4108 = 0.16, 50.9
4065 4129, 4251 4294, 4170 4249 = 0.03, 50.5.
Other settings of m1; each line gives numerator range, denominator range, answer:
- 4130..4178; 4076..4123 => 1.09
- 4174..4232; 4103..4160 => 1.08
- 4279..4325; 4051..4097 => 1.10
